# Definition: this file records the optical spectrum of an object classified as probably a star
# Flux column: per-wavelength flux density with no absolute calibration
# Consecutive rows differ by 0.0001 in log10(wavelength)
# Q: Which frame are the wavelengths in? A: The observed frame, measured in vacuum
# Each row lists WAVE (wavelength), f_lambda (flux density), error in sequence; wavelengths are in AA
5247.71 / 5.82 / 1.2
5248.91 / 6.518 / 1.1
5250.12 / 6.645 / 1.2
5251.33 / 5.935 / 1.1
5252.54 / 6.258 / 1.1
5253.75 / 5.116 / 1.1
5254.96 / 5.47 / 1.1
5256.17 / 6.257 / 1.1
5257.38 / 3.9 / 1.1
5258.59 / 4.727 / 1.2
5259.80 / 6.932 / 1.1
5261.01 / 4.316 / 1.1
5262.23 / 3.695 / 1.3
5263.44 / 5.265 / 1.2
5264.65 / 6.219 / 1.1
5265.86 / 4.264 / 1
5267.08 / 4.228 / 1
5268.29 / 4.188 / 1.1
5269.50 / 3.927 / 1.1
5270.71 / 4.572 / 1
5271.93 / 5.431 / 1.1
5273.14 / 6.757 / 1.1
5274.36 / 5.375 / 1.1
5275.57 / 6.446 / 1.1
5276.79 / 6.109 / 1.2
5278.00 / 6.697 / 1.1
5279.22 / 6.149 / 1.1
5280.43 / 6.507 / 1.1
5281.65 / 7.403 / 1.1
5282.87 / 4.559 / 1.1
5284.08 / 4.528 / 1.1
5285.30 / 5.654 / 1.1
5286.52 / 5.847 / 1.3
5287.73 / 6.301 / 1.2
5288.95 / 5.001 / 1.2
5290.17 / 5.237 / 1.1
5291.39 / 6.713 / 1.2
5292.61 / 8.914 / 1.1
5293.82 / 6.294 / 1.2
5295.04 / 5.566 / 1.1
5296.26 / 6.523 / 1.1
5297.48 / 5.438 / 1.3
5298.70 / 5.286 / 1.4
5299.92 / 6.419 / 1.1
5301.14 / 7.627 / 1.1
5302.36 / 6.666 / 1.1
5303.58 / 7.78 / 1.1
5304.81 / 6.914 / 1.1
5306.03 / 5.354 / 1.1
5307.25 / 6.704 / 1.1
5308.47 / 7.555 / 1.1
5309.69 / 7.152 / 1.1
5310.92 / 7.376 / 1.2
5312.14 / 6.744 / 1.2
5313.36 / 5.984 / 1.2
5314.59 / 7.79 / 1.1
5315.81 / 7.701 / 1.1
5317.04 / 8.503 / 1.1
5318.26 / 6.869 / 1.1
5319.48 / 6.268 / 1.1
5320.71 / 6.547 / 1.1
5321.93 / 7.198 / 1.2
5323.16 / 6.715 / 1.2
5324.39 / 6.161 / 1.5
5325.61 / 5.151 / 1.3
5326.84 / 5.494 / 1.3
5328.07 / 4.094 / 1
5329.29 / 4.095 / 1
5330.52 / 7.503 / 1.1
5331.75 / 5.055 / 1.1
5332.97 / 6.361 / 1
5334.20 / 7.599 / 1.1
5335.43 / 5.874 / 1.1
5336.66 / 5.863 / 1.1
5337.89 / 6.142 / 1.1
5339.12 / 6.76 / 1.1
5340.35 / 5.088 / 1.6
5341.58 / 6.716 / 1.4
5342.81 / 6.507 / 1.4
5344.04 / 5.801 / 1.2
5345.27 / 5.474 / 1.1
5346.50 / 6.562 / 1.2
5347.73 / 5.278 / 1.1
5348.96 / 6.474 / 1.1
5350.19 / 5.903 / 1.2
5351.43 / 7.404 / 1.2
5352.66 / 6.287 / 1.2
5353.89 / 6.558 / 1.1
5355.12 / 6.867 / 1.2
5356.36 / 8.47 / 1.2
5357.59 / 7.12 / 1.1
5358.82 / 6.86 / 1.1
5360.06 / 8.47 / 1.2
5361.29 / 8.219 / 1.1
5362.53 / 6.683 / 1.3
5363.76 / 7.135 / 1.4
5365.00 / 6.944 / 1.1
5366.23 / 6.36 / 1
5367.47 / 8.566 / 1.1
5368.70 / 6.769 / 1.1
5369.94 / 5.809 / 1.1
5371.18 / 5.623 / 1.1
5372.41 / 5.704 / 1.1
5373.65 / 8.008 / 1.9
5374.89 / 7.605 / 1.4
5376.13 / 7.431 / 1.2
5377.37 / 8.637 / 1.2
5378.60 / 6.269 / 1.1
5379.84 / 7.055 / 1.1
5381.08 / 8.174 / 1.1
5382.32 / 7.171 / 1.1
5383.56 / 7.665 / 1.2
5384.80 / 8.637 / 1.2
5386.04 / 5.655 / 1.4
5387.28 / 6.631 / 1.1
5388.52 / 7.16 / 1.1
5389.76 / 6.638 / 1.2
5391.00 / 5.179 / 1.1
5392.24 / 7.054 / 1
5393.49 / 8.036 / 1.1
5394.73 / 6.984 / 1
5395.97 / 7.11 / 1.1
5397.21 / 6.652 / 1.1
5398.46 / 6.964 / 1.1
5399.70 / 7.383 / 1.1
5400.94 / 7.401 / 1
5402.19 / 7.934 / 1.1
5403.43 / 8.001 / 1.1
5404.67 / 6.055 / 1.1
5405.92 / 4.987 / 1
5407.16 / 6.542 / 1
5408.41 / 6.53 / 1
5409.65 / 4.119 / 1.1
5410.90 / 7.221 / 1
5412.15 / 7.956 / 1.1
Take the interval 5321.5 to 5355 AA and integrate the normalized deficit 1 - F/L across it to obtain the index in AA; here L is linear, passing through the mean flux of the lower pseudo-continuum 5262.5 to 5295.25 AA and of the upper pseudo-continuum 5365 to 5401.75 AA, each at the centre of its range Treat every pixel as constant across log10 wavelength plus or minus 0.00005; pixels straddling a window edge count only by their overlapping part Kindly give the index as 1.97 AA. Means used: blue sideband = 5.69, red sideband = 7.05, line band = 6.08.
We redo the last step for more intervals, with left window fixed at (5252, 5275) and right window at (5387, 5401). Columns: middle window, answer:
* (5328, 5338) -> 0.2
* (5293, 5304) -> -1.6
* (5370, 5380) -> -0.5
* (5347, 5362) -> -1.4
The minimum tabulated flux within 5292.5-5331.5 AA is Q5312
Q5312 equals 4.094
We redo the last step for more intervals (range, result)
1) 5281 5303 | 4.528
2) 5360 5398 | 5.179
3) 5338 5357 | 5.088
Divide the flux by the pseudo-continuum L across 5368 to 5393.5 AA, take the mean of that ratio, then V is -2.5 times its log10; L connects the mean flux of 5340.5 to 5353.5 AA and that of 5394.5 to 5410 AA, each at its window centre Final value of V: -0.07 mag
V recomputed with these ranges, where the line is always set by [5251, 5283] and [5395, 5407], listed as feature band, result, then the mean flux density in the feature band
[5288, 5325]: -0.140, 6.7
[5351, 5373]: -0.080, 6.99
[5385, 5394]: 0.018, 6.7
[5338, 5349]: 0.041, 6.06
